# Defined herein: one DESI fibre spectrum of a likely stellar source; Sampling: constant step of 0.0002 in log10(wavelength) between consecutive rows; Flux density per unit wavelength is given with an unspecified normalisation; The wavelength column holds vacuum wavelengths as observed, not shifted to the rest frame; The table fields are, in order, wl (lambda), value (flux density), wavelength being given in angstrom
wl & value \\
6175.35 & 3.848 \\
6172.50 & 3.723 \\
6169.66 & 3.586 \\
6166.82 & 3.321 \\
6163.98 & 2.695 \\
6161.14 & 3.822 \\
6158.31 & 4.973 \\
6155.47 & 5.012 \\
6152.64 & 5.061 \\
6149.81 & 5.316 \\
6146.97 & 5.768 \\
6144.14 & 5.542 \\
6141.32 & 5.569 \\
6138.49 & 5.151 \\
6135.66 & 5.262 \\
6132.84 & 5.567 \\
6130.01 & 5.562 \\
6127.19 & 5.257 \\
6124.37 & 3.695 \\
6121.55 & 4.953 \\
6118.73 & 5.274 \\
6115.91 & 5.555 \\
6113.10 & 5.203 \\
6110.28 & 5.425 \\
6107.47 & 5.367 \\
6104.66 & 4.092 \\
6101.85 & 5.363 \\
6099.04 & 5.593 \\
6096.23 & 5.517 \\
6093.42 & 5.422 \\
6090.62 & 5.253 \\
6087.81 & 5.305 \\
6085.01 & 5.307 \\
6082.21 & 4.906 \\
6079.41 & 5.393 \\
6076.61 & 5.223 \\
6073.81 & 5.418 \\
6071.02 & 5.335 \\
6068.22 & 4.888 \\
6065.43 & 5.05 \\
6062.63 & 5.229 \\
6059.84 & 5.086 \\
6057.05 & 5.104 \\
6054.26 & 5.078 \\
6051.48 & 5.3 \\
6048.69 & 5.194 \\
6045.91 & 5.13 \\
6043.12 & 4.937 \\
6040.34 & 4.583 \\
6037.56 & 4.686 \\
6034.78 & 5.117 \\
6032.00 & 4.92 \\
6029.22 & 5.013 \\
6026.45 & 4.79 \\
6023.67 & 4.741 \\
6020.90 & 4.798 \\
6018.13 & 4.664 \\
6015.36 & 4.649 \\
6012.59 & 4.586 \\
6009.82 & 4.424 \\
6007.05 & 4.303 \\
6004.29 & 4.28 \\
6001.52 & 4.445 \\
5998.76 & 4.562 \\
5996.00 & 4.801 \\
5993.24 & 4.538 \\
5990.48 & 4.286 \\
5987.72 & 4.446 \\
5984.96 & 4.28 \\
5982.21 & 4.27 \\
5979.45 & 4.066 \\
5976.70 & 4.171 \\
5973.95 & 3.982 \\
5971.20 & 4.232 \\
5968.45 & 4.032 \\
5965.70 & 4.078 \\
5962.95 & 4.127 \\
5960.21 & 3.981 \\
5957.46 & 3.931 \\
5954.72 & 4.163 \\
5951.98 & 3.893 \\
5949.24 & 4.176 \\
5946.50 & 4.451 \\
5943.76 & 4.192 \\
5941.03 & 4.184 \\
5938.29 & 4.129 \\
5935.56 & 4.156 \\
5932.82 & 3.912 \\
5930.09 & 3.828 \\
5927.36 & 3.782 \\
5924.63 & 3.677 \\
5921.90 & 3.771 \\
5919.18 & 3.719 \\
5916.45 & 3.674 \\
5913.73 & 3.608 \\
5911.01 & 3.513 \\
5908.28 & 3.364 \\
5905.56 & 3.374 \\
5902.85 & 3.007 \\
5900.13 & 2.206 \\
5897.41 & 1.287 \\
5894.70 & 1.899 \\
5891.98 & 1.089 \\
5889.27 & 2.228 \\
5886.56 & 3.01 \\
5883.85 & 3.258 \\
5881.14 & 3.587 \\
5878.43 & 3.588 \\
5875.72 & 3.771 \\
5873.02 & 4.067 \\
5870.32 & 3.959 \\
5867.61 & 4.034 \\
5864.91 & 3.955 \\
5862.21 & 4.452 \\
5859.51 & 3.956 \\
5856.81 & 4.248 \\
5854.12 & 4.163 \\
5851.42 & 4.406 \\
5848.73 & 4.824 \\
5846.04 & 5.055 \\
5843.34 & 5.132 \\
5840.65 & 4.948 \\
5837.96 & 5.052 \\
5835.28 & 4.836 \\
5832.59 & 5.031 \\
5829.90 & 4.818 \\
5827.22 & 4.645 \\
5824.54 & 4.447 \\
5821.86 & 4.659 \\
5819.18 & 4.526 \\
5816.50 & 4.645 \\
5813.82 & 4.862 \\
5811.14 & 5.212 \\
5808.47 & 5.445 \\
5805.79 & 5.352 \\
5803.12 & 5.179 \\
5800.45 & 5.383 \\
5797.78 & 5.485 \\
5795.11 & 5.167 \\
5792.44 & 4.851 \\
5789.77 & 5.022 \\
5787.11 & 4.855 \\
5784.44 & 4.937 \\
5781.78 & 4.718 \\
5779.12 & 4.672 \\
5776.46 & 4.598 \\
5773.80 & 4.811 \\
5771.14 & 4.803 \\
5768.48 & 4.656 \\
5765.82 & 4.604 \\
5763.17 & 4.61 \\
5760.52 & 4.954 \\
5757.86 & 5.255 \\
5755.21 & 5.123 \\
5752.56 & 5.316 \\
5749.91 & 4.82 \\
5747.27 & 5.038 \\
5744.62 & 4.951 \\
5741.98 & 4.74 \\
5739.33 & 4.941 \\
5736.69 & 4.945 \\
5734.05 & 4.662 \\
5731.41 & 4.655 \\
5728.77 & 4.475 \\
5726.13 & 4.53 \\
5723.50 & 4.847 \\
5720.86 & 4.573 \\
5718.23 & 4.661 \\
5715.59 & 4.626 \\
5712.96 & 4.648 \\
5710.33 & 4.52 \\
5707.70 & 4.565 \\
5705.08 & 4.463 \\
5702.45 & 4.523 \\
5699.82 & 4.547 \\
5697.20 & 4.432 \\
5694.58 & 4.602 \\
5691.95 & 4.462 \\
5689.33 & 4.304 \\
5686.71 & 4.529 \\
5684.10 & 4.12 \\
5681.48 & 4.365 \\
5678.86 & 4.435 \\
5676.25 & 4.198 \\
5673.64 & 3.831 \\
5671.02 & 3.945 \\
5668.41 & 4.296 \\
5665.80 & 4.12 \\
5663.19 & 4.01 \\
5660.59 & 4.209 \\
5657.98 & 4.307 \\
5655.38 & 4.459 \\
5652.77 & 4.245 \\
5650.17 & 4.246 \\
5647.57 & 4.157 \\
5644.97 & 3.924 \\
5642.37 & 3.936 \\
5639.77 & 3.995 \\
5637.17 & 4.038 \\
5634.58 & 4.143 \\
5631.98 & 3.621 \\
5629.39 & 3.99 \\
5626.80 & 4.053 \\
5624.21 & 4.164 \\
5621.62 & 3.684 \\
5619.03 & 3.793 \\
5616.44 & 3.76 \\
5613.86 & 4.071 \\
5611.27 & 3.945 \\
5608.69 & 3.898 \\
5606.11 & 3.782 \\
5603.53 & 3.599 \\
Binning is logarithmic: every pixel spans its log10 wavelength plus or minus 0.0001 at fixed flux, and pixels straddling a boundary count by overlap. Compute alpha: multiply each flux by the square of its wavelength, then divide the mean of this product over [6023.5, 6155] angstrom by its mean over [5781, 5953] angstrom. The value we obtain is 1.35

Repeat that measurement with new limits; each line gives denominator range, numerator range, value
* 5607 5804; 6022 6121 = 1.29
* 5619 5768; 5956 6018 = 1.07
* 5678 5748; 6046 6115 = 1.28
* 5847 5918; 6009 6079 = 1.54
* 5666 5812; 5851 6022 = 0.88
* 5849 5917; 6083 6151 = 1.69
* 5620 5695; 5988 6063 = 1.31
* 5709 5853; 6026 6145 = 1.18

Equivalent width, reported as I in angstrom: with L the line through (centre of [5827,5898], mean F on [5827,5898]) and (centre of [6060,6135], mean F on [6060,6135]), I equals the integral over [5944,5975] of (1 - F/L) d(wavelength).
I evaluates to 2.39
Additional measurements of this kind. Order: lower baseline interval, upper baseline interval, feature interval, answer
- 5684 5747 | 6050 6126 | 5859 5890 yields 7.49 angstrom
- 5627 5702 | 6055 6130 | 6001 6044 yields 2.79 angstrom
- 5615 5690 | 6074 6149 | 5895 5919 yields 8.86 angstrom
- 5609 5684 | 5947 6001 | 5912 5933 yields 2.32 angstrom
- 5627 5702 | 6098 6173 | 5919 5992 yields 8.63 angstrom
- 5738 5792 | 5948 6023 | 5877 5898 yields 9.30 angstrom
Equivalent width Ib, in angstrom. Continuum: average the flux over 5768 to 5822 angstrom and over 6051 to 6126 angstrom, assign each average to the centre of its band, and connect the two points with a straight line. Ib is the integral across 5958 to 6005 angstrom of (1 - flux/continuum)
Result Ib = 7.6 angstrom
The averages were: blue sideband 4.96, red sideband 5.16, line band 4.26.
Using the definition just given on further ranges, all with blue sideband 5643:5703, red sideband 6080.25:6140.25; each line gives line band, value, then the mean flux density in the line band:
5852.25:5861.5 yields 0.98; 4.16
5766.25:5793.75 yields -1.79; 4.79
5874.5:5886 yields 2.92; 3.51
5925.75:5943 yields 2.94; 4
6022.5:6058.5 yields 0.55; 4.97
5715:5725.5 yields -0.73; 4.67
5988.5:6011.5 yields 2.34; 4.46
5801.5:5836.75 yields -2.51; 4.9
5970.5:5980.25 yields 1.59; 4.11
